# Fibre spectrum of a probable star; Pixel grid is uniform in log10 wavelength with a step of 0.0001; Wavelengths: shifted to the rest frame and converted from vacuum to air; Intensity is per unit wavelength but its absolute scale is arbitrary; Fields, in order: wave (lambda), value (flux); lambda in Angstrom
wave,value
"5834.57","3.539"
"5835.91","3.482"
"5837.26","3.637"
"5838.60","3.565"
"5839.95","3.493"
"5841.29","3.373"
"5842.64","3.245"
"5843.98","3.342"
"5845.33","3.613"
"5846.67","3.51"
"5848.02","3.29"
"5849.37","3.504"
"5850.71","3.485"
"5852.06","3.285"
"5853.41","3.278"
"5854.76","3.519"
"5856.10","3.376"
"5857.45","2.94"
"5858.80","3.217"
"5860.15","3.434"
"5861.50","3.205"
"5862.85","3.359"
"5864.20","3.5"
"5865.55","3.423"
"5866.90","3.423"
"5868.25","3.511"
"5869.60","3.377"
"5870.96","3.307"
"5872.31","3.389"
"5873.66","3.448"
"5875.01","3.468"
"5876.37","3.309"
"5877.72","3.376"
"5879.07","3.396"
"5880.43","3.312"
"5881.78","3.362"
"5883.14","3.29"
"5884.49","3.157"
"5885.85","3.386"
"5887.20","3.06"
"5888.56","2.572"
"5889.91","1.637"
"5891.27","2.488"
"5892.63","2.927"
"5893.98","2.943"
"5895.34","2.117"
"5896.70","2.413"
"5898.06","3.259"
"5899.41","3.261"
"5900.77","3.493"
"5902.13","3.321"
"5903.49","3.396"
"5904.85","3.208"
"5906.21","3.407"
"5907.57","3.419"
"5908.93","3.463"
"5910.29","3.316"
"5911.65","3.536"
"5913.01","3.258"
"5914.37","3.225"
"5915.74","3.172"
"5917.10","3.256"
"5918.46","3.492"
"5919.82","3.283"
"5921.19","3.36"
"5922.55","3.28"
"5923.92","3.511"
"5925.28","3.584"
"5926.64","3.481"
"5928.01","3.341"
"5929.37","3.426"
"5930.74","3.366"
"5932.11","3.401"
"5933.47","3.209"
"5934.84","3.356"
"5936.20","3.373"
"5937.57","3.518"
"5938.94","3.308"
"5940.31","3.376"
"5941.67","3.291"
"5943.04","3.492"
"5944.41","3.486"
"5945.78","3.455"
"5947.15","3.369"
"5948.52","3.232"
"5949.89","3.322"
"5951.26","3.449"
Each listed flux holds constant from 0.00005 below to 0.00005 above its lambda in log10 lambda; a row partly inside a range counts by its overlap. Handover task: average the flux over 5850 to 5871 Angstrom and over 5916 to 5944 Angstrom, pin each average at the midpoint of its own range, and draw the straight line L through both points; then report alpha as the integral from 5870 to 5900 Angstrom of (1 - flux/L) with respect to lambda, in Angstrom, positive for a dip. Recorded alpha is 2.87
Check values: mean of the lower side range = 3.35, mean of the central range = 3.04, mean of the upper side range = 3.38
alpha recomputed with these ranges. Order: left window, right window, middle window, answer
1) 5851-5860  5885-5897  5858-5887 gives -3.8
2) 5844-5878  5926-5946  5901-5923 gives 0.3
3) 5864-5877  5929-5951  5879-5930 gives 3.2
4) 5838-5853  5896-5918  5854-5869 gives 0.1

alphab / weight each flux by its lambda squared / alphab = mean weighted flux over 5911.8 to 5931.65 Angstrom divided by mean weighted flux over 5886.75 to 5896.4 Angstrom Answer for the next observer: 1.35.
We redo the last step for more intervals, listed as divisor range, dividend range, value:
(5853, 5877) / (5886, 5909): 0.89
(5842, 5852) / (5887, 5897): 0.74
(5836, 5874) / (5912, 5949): 1.02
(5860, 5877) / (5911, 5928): 1.01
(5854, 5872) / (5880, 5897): 0.85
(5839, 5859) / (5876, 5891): 0.92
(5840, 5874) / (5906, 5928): 1.02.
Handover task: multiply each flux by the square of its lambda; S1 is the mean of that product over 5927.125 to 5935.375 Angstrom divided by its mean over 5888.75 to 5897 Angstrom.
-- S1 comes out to 1.40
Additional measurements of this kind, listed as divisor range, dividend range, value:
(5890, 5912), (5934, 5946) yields 1.12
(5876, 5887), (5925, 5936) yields 1.04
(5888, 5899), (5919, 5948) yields 1.34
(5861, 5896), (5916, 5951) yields 1.10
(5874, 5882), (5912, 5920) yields 0.99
